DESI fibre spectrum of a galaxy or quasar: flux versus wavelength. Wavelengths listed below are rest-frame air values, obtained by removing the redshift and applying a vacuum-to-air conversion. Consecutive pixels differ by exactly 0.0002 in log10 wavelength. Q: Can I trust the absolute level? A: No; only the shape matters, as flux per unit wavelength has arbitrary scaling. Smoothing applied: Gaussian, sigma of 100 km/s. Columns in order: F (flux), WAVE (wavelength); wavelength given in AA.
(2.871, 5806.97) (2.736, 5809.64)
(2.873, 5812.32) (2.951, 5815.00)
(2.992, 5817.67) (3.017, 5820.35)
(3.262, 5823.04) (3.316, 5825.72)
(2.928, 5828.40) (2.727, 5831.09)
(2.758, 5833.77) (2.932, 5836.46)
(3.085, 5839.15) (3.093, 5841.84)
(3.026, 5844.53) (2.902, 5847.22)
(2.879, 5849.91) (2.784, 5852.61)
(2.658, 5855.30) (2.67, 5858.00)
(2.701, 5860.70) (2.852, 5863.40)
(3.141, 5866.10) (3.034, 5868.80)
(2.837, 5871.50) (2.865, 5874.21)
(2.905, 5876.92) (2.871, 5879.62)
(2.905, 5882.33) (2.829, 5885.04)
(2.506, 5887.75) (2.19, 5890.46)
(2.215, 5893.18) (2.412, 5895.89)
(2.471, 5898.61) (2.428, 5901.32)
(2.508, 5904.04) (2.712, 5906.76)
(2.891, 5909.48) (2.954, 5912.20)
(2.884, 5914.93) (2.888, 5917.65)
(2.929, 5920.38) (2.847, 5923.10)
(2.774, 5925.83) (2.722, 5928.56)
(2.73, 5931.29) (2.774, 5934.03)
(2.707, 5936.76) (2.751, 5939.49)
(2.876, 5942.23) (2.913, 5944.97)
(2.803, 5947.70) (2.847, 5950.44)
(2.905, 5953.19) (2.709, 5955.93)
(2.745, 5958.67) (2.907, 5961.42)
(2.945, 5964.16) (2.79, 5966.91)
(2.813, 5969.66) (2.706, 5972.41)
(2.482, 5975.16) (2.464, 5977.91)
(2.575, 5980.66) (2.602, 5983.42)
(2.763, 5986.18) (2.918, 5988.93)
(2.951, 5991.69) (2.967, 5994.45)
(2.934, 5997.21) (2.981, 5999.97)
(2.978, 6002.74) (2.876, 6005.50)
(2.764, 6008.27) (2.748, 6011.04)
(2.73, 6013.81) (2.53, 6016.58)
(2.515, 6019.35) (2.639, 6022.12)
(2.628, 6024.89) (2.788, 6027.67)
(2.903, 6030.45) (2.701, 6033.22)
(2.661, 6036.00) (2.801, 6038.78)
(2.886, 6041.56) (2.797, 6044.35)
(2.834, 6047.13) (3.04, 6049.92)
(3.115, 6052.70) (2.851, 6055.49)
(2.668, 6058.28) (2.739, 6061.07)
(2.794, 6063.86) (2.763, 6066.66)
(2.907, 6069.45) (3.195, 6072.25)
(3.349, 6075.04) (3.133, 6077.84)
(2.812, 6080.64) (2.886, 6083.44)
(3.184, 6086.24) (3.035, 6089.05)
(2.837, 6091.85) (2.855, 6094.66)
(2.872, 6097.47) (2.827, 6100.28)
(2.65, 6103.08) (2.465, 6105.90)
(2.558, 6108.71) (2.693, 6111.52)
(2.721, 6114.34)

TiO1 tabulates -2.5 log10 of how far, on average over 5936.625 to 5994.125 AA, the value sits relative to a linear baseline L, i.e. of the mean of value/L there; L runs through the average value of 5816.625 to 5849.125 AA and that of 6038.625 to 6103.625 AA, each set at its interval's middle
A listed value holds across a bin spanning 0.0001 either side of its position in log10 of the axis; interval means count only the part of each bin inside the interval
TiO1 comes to 0.068 mag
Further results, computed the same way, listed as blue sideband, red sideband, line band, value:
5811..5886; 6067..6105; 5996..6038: 0.07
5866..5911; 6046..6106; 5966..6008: 0.01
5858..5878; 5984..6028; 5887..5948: 0.06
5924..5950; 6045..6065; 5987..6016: -0.02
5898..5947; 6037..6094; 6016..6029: 0.10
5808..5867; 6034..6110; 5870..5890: 0.05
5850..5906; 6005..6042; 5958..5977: -0.02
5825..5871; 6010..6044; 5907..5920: -0.02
